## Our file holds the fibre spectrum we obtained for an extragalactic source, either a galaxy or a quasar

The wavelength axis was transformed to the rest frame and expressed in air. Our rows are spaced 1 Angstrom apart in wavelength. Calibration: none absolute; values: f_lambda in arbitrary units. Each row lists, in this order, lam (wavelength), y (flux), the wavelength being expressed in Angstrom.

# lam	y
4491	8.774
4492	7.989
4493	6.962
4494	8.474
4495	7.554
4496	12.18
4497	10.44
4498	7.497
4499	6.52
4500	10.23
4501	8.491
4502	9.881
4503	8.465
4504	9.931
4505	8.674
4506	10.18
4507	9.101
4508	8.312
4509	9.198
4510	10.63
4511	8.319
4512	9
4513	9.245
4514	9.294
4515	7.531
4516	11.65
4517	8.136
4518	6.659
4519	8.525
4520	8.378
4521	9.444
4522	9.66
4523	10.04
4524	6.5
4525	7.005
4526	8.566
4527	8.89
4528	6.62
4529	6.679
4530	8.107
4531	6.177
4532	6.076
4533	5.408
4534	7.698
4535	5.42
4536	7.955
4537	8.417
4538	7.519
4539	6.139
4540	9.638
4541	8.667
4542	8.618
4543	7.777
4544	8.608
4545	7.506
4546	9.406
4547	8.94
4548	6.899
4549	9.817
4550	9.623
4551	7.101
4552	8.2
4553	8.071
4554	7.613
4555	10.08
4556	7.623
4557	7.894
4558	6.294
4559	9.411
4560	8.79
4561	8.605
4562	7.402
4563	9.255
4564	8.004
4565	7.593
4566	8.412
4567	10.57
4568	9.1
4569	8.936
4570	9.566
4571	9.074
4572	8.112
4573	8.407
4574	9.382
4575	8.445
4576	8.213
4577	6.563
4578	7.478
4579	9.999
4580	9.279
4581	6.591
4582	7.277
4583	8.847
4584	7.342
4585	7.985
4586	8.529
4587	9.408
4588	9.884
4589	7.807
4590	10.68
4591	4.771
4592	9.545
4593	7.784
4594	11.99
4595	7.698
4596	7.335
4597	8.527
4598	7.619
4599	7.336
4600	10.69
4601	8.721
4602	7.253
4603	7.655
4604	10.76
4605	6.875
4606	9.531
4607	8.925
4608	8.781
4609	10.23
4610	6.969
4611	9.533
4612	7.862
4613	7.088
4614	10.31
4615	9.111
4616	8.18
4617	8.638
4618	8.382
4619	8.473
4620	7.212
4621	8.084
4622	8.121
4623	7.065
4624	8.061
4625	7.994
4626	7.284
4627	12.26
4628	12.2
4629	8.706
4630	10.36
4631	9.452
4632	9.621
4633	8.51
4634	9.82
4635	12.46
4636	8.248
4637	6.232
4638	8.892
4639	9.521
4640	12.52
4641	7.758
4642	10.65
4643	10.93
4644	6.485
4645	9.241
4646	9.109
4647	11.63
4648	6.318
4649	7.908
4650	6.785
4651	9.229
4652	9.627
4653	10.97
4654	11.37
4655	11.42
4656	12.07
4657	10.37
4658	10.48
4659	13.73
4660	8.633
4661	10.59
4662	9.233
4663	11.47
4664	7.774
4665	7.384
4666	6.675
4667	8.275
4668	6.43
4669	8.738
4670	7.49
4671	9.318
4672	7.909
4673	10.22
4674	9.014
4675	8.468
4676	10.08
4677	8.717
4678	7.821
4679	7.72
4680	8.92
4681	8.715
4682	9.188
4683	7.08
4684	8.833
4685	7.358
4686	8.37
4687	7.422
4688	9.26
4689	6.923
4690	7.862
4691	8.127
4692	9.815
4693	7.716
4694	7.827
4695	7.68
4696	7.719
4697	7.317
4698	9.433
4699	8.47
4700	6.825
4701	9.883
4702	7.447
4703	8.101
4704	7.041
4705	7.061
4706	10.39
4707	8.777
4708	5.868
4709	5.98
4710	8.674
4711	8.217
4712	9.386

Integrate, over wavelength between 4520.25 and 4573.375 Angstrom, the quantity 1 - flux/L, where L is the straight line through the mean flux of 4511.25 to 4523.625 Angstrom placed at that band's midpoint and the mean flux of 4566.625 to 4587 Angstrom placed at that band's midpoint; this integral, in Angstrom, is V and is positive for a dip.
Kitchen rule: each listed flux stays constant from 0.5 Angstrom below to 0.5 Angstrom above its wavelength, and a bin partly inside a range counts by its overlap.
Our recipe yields 3.4 Angstrom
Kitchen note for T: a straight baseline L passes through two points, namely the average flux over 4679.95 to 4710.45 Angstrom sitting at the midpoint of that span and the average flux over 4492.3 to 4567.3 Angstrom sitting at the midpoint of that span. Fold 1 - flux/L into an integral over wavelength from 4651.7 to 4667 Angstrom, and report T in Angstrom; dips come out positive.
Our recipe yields -3.7 Angstrom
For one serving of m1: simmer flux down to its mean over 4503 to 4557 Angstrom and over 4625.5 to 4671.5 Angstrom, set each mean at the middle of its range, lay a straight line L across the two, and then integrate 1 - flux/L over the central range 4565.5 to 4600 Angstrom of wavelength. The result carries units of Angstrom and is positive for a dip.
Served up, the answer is 1.1 Angstrom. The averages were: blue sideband 8.29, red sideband 9.44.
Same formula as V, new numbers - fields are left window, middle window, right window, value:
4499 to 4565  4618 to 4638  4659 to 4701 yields -1.3 Angstrom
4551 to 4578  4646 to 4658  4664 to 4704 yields -2.2 Angstrom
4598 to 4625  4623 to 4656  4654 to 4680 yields -2.2 Angstrom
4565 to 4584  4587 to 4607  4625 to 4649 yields 0.6 Angstrom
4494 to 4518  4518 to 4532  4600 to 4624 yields 1.6 Angstrom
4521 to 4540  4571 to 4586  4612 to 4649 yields 0.1 Angstrom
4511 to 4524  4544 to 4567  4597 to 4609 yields 1.0 Angstrom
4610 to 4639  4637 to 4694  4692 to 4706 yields -3.8 Angstrom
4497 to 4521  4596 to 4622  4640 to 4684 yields 1.7 Angstrom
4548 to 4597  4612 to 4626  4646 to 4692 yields 0.8 Angstrom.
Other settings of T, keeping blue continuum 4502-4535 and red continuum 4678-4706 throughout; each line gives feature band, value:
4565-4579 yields -0.62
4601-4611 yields -0.46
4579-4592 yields -0.09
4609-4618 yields -0.36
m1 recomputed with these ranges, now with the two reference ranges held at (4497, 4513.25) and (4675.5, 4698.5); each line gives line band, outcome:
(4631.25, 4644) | -1.52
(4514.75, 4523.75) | 0.10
